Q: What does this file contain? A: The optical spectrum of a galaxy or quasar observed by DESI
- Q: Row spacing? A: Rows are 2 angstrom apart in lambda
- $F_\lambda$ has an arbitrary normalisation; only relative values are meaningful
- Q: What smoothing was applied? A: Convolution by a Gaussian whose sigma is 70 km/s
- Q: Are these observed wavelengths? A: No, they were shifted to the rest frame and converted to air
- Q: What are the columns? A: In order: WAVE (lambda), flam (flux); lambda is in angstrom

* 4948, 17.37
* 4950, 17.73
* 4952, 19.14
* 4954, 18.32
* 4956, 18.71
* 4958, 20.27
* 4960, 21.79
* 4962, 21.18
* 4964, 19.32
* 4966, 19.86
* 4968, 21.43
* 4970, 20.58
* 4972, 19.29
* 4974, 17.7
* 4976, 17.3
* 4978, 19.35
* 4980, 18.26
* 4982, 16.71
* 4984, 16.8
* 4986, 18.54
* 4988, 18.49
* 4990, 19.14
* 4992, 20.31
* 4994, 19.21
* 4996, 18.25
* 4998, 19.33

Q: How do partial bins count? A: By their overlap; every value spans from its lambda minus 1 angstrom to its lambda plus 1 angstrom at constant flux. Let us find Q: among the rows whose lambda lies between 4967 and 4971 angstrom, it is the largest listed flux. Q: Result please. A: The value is 21.43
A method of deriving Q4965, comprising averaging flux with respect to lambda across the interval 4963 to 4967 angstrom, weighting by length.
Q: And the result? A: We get 19.6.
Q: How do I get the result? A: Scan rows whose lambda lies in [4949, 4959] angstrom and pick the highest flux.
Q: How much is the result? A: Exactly 20.27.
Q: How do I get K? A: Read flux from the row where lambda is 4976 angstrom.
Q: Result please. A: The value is 17.3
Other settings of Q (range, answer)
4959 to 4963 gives 21.79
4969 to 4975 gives 20.58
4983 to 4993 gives 20.31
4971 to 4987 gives 19.35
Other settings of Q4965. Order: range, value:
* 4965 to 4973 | 20.3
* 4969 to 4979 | 18.8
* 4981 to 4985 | 16.8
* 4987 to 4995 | 19.3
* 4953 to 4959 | 19.1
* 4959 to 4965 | 20.8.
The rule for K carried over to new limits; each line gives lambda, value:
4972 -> 19.29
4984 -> 16.8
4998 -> 19.33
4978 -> 19.35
